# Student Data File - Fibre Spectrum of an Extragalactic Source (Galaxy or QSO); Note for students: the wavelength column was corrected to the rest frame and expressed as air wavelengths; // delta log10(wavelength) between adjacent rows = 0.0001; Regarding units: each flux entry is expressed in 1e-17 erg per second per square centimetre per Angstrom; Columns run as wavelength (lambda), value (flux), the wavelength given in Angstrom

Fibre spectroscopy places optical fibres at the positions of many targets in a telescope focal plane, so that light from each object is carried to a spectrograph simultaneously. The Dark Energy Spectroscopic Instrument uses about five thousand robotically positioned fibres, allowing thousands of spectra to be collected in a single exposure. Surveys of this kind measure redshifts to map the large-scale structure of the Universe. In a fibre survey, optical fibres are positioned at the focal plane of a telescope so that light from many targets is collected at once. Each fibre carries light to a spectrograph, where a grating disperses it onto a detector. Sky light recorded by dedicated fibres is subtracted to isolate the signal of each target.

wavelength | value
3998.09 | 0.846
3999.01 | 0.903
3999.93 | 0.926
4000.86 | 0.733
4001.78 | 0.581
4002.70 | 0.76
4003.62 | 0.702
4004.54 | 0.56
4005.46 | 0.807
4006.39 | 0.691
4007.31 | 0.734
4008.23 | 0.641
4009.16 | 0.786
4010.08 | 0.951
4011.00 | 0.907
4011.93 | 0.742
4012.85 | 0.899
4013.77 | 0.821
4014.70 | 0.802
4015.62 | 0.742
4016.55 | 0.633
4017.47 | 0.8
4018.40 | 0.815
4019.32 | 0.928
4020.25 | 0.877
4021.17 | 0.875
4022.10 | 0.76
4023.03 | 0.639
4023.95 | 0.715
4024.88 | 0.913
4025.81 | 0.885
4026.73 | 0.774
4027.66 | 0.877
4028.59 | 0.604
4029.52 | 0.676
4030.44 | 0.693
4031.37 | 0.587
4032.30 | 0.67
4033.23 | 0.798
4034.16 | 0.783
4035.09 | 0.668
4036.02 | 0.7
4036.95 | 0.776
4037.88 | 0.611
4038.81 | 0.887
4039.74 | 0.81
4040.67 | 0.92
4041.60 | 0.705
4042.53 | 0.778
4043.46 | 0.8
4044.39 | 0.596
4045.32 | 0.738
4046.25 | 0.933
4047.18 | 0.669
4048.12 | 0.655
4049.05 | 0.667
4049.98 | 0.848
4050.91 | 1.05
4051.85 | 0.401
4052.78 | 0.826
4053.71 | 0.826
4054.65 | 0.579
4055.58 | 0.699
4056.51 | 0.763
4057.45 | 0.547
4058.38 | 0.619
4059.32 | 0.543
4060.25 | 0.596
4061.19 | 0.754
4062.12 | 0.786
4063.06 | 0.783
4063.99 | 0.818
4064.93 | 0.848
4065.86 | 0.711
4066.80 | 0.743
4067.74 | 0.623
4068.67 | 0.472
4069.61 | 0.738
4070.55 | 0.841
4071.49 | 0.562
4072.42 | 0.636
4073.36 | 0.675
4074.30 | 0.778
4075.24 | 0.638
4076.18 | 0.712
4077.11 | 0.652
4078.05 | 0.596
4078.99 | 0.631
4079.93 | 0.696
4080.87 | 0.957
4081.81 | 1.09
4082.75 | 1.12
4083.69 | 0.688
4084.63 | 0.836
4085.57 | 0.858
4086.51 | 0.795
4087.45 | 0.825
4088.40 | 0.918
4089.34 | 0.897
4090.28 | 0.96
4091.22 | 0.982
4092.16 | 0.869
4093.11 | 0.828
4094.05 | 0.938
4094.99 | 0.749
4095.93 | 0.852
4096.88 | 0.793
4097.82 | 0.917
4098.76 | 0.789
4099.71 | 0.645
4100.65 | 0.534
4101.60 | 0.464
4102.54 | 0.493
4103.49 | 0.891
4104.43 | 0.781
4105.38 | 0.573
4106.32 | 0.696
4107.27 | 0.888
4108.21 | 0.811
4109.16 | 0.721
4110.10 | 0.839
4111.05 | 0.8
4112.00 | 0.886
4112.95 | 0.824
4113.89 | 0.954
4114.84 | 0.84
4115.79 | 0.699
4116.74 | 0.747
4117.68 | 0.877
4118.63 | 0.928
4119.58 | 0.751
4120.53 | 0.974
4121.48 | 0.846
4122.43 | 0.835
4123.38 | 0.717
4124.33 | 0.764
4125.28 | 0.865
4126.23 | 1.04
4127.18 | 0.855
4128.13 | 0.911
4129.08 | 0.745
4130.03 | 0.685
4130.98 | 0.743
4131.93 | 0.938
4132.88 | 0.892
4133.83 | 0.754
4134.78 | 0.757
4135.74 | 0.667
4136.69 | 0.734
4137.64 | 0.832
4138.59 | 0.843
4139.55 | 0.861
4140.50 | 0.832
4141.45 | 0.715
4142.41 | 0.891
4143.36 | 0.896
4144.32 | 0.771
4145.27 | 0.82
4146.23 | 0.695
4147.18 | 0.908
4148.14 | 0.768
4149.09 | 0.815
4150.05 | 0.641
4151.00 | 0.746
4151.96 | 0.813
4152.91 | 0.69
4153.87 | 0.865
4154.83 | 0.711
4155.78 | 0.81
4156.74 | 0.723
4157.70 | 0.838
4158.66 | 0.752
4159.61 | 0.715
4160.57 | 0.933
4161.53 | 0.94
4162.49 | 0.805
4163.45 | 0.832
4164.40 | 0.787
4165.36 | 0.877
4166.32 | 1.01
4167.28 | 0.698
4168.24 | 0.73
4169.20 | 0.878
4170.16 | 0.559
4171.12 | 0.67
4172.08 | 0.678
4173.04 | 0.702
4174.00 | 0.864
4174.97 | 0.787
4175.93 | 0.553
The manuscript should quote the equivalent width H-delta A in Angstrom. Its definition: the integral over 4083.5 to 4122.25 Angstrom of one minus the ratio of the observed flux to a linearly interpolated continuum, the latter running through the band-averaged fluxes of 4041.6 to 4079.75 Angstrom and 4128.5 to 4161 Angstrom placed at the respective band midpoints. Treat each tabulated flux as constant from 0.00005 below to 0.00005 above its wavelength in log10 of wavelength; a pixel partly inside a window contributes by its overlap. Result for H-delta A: -3.1 Angstrom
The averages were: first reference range 0.703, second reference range 0.789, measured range 0.805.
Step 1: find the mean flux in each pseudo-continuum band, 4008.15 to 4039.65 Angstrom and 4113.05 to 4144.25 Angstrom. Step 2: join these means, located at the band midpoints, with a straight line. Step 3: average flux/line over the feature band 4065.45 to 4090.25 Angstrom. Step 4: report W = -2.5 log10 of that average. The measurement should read 0.05 mag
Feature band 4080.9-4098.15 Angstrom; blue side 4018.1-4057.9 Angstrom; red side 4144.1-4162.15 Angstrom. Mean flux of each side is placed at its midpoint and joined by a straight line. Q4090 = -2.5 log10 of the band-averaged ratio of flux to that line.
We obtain -0.16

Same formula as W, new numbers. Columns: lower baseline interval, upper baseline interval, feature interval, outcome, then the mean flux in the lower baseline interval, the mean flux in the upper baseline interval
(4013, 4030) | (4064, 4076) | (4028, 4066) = 0.02 mag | 0.787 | 0.694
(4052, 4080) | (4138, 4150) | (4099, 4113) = 0.05 mag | 0.686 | 0.811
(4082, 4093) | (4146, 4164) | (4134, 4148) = 0.02 mag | 0.889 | 0.791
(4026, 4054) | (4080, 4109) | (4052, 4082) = 0.11 mag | 0.745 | 0.812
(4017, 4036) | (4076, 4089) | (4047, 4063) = 0.14 mag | 0.765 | 0.816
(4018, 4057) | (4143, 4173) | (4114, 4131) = -0.07 mag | 0.756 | 0.785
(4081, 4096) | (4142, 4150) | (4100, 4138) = 0.08 mag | 0.89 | 0.81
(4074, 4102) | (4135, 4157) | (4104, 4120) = -0.01 mag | 0.801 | 0.785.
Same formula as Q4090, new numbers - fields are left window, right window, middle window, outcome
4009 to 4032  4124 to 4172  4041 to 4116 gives 0.050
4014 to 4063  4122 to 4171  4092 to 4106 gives 0.054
